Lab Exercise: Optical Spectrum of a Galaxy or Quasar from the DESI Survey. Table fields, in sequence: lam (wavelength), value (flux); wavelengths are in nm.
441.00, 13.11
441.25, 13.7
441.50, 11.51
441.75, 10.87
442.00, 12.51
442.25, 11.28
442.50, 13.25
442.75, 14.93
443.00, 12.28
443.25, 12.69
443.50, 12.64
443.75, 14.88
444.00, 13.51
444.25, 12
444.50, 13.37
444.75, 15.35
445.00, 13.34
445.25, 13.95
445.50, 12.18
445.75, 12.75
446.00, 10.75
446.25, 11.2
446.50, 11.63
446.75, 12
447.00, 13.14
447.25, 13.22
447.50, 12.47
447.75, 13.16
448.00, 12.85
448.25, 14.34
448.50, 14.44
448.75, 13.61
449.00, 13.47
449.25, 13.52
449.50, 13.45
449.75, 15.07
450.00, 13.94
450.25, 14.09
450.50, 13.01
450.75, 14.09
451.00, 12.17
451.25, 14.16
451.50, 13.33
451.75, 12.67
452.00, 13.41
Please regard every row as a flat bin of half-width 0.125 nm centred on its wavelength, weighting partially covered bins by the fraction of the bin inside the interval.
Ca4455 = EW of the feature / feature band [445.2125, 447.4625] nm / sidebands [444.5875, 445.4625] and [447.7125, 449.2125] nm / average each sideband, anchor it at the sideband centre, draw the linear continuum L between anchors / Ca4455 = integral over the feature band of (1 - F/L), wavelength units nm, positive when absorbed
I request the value 0.26 nm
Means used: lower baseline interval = 14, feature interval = 12.3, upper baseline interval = 13.7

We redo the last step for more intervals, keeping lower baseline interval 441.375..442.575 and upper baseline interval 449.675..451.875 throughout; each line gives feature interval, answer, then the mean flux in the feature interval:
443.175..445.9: -0.218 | 13.3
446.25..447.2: 0.043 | 12.2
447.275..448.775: -0.048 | 13.5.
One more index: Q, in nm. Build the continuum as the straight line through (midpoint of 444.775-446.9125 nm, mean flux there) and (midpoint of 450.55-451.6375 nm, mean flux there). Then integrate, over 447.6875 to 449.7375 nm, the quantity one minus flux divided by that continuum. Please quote -0.12 nm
